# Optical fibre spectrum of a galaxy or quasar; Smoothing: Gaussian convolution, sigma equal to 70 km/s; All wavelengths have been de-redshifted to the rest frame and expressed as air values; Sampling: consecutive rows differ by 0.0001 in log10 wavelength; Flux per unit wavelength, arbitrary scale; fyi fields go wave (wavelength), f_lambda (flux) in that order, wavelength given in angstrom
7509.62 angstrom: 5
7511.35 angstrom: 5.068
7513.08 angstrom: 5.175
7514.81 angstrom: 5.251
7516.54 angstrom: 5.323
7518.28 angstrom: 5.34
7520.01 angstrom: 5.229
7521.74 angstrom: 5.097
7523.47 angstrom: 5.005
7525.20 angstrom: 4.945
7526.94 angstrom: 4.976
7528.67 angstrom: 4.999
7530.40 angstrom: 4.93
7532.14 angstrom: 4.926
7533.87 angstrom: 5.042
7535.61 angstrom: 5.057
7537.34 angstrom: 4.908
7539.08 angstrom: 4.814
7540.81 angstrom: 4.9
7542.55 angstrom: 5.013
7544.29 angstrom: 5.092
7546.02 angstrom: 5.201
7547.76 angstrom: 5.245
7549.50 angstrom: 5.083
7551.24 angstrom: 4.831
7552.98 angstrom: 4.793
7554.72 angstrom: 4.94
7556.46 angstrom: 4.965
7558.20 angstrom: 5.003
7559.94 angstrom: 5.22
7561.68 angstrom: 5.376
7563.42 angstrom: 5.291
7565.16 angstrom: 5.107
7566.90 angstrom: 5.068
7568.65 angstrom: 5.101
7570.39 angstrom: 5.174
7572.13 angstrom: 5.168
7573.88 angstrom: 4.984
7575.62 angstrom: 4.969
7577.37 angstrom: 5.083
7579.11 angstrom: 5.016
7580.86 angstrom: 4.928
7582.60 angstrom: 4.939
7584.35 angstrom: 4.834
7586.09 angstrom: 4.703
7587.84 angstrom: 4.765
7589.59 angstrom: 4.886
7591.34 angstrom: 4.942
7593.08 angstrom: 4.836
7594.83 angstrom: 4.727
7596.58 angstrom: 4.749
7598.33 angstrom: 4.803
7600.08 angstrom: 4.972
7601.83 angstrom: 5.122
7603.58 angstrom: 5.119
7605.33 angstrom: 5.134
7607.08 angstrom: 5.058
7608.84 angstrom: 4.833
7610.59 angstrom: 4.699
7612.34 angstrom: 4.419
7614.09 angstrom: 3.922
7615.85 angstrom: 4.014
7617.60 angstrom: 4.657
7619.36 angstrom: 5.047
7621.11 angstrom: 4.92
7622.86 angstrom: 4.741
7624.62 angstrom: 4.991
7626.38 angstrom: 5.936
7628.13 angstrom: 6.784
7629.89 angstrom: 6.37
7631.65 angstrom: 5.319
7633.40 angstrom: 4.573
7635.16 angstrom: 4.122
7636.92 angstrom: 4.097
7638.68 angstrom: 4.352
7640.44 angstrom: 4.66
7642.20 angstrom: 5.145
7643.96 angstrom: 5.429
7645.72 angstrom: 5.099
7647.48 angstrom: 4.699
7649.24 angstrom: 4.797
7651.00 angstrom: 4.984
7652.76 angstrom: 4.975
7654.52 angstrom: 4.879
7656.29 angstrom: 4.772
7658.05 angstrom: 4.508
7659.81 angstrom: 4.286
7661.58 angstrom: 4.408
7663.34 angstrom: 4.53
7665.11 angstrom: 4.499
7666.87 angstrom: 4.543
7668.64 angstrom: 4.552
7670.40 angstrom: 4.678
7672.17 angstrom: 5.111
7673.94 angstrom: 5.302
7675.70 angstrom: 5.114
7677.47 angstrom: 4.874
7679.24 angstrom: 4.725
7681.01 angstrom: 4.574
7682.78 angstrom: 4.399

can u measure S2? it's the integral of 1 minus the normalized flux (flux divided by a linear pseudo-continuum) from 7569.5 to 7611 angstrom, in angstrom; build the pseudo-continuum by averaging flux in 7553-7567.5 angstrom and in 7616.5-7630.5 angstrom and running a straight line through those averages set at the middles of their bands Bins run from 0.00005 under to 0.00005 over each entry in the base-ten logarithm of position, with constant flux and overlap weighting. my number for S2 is 2.4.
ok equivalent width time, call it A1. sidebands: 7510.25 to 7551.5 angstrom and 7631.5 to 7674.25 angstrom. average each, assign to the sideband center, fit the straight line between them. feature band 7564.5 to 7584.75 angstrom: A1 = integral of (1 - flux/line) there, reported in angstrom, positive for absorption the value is -0.4 angstrom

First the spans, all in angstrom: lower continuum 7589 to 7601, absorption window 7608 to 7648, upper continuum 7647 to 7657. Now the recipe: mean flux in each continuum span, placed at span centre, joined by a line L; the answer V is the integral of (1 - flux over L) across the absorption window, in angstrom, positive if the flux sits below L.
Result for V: -0.4 angstrom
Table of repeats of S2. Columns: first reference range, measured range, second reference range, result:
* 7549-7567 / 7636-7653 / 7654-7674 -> -0.4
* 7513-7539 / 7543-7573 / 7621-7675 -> -0.4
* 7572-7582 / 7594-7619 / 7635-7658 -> 0.9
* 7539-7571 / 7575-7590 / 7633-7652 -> 0.2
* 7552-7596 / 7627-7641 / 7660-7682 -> -0.7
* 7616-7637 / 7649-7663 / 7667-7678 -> 0.8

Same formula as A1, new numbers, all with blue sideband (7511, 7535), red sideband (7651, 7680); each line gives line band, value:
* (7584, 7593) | 0.19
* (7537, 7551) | 0.03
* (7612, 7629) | -0.38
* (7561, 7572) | -0.43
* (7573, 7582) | -0.07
